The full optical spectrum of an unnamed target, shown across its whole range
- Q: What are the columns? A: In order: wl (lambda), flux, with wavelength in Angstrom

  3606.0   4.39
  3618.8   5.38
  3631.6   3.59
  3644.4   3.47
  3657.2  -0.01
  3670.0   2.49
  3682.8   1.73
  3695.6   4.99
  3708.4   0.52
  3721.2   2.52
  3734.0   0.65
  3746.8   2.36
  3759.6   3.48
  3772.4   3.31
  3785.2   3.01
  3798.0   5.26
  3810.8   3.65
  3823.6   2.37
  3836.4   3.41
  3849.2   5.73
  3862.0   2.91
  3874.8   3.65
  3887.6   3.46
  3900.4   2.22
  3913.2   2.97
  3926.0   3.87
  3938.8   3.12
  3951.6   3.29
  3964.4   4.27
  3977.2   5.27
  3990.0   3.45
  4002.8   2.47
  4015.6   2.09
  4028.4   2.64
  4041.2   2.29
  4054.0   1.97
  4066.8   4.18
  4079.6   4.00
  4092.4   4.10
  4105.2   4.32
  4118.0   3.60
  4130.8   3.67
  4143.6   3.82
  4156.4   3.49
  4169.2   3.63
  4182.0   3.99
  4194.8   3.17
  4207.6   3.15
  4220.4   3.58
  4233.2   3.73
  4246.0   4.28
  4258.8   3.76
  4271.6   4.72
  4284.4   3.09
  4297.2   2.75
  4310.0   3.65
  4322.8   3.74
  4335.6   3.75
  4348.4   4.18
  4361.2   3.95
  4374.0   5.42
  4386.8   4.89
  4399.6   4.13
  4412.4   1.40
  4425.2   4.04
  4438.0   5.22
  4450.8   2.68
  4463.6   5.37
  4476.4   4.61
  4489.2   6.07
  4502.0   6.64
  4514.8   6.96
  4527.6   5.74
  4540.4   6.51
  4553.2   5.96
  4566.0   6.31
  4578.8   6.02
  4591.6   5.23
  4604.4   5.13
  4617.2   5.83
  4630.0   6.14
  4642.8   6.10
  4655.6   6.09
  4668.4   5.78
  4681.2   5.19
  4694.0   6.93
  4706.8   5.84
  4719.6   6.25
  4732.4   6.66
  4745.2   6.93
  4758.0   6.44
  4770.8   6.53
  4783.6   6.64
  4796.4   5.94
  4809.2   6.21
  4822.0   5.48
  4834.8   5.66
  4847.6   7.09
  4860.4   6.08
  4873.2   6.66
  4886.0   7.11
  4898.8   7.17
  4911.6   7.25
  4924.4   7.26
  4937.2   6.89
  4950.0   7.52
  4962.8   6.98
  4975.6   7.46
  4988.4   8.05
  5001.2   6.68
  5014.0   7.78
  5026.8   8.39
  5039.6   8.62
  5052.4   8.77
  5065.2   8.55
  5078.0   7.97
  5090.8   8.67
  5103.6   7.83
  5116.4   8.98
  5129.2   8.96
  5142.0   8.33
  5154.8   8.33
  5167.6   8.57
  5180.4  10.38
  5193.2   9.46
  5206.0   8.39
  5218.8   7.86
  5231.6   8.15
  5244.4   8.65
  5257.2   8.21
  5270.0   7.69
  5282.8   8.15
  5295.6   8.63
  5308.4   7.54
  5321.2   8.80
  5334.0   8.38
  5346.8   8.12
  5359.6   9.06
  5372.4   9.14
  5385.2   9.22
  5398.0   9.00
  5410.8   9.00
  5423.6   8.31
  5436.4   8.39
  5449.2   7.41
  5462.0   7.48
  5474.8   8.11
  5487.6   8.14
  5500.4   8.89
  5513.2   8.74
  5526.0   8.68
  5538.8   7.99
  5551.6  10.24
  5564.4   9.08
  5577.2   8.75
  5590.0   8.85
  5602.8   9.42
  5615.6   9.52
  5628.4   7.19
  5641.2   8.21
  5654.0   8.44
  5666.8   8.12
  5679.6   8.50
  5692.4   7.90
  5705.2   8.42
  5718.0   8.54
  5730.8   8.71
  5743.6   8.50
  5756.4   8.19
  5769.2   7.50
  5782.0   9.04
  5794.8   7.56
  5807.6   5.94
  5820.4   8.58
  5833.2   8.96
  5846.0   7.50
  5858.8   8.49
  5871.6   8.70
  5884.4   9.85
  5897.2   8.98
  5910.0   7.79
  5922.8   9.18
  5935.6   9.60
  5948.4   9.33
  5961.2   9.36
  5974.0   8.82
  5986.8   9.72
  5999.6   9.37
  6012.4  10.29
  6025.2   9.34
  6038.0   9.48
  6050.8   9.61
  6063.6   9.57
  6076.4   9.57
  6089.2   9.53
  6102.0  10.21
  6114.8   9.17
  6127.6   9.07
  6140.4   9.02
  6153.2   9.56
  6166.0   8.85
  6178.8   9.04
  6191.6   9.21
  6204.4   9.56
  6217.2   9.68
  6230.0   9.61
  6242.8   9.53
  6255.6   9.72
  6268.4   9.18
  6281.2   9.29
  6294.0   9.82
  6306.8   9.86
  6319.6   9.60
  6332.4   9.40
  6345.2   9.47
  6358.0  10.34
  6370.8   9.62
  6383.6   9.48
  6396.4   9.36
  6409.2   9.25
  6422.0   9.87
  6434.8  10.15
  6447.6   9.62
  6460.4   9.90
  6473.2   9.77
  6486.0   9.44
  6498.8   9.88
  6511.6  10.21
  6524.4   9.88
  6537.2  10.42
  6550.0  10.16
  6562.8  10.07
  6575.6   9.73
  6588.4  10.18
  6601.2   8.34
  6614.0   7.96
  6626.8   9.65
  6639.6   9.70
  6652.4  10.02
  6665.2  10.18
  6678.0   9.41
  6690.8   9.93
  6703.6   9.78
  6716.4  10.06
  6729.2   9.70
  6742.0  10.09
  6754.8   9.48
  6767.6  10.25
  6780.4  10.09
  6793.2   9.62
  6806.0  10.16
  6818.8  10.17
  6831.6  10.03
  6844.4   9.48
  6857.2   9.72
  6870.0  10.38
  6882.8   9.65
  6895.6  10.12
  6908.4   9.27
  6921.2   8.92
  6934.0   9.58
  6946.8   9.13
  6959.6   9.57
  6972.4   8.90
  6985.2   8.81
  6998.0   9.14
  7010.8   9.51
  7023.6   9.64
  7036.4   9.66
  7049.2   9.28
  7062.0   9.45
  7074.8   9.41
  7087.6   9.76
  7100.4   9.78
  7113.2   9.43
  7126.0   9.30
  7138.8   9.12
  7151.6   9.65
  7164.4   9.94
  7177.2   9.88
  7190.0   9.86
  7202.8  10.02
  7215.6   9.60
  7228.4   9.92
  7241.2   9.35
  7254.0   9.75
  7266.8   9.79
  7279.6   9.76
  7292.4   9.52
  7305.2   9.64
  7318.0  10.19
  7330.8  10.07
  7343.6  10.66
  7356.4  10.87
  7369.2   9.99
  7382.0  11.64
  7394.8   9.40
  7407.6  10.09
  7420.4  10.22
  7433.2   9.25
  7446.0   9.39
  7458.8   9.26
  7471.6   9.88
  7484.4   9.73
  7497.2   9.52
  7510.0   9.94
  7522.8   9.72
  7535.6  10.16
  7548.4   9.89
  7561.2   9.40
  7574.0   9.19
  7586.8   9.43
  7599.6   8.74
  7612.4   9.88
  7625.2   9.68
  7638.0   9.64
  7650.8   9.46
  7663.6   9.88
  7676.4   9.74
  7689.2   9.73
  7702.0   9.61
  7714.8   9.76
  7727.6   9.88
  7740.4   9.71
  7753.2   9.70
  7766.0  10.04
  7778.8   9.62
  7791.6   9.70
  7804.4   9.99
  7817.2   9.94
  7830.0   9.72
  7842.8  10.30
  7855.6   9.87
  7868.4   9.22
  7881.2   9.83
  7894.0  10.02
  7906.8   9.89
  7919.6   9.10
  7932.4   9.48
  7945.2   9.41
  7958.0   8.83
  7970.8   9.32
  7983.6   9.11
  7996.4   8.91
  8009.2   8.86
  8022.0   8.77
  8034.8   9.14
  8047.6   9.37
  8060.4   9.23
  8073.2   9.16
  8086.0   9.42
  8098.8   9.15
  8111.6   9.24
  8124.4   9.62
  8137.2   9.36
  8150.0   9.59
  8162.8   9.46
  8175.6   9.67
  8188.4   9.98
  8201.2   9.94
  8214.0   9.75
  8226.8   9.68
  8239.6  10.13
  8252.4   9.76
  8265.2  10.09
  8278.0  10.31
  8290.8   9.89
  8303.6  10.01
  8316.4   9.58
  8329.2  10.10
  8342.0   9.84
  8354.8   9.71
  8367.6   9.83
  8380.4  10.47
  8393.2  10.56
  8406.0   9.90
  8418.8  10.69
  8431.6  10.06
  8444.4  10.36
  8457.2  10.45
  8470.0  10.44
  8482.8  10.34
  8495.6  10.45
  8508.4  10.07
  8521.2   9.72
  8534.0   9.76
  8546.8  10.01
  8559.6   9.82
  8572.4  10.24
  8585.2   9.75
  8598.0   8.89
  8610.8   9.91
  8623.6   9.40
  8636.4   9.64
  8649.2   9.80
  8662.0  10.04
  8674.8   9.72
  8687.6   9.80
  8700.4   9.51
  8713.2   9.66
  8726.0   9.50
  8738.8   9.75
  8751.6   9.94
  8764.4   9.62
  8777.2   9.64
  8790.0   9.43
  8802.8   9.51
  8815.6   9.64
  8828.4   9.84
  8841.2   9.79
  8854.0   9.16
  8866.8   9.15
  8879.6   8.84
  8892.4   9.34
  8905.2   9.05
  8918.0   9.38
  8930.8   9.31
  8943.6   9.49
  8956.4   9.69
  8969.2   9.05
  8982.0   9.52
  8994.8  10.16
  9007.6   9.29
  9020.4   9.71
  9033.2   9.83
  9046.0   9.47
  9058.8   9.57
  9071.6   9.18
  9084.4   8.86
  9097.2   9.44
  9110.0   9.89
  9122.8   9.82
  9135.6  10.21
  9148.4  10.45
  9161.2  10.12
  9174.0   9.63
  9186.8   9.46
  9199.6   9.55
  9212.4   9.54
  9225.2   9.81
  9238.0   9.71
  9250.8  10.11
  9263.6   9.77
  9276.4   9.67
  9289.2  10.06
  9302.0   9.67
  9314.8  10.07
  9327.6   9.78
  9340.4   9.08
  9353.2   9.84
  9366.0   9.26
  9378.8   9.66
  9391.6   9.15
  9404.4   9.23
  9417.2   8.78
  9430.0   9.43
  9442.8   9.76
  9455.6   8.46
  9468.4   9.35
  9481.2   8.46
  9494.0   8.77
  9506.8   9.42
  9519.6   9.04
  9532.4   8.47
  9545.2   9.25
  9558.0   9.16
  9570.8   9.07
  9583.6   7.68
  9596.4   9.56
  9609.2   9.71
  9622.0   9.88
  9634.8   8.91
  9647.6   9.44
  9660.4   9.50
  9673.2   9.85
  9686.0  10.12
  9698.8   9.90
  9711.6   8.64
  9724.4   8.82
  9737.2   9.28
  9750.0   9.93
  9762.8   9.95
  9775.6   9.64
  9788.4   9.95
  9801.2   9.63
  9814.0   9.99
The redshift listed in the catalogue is 0.121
